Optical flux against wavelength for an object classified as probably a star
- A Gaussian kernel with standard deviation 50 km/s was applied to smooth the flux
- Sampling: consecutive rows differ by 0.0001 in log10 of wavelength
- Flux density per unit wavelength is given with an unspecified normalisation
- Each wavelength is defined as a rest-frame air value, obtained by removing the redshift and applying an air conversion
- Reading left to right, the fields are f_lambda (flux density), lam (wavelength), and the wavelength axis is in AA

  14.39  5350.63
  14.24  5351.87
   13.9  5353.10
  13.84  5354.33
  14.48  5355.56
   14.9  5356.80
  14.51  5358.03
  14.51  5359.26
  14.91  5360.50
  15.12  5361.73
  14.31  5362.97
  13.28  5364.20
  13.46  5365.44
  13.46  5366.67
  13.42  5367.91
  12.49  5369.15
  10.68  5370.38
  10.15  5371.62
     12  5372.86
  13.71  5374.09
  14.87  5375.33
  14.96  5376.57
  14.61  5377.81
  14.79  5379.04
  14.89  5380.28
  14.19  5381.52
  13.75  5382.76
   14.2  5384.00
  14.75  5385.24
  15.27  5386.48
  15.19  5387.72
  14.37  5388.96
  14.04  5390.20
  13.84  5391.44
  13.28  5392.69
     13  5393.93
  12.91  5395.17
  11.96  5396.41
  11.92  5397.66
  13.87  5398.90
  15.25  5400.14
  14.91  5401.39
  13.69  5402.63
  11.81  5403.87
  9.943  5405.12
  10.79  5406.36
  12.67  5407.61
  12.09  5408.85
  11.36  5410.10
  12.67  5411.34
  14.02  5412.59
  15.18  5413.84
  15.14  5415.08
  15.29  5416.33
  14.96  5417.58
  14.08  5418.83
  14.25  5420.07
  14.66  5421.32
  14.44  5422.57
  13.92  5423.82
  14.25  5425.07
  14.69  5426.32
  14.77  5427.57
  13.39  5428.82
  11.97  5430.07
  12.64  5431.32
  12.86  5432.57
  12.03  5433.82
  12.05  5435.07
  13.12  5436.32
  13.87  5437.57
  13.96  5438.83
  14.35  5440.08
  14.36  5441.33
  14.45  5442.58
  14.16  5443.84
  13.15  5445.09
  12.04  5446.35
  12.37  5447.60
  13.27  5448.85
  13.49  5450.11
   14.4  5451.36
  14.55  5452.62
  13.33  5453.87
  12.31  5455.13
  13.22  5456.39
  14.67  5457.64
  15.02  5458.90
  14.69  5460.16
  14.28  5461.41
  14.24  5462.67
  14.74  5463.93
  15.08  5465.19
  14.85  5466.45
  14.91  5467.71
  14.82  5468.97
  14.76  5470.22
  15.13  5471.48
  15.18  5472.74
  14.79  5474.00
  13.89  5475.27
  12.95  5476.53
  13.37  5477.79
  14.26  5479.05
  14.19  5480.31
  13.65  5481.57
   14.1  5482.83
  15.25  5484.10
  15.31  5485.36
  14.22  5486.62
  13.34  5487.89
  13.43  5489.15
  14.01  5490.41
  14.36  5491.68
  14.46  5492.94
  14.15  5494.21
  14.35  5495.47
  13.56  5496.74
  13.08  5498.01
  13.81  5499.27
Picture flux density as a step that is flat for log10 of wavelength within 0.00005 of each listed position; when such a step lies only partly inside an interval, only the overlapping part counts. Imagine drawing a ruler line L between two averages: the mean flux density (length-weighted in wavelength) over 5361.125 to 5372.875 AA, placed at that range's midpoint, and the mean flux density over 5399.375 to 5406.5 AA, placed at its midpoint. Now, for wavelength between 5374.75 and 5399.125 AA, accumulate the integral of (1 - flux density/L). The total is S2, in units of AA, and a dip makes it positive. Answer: -2.2 AA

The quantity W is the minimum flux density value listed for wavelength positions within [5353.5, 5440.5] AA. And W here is 9.943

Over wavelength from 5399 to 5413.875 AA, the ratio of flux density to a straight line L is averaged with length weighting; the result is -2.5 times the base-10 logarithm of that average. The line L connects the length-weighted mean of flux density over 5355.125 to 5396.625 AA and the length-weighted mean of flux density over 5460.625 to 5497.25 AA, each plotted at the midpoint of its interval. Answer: 0.10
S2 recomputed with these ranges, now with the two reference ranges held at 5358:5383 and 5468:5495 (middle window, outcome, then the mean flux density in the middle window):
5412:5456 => 0.84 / 13.8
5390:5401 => 0.38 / 13.3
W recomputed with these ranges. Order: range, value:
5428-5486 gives 11.97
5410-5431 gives 11.36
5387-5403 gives 11.92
